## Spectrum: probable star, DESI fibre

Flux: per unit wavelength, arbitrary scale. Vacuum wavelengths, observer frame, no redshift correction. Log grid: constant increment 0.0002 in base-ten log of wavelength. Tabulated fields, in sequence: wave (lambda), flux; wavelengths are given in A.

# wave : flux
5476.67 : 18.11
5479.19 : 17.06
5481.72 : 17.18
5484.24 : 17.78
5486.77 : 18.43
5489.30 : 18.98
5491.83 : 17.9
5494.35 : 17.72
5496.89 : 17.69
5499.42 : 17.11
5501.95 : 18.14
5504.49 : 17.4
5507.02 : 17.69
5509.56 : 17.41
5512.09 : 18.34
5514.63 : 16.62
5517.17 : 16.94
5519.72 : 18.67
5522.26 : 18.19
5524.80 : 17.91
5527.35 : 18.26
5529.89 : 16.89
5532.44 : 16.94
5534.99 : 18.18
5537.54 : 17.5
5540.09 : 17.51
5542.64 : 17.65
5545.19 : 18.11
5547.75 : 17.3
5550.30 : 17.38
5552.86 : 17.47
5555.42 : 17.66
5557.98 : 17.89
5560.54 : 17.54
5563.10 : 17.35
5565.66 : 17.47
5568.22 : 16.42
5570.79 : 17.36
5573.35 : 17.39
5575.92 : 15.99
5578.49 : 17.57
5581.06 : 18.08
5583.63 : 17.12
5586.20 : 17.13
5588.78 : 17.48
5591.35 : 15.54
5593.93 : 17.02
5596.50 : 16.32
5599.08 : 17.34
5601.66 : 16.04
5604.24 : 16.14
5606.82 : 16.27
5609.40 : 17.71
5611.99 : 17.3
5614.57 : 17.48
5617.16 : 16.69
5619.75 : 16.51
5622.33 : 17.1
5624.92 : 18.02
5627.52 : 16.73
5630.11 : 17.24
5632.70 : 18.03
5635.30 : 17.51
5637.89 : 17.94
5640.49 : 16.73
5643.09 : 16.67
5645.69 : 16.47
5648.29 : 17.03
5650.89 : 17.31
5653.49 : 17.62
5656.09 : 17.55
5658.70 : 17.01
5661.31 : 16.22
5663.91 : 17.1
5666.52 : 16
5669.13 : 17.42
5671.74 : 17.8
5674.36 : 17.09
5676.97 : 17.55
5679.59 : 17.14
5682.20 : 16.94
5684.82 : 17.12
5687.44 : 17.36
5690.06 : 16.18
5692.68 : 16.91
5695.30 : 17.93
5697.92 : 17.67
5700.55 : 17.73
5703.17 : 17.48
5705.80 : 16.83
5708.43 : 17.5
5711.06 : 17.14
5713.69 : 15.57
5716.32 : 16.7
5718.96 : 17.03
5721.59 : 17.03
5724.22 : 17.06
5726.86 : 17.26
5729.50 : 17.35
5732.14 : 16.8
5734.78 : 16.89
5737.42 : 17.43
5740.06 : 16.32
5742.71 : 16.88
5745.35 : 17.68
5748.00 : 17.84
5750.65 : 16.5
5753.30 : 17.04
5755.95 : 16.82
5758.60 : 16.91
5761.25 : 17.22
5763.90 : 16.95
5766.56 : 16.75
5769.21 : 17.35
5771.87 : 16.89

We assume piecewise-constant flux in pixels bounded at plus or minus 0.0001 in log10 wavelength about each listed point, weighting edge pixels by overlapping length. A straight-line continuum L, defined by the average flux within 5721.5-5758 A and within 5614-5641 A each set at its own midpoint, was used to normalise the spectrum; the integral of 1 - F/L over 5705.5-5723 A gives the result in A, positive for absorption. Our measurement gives 0.3 A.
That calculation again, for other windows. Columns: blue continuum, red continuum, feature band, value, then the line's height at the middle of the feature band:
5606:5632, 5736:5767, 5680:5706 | -0.2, 17.1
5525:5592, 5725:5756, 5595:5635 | 0.6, 17.3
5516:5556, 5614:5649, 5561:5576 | 0.3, 17.5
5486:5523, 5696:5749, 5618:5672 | 0.7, 17.4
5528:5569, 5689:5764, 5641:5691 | 0.5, 17.2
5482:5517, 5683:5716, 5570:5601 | 0.8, 17.5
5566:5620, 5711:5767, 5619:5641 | -0.6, 16.9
